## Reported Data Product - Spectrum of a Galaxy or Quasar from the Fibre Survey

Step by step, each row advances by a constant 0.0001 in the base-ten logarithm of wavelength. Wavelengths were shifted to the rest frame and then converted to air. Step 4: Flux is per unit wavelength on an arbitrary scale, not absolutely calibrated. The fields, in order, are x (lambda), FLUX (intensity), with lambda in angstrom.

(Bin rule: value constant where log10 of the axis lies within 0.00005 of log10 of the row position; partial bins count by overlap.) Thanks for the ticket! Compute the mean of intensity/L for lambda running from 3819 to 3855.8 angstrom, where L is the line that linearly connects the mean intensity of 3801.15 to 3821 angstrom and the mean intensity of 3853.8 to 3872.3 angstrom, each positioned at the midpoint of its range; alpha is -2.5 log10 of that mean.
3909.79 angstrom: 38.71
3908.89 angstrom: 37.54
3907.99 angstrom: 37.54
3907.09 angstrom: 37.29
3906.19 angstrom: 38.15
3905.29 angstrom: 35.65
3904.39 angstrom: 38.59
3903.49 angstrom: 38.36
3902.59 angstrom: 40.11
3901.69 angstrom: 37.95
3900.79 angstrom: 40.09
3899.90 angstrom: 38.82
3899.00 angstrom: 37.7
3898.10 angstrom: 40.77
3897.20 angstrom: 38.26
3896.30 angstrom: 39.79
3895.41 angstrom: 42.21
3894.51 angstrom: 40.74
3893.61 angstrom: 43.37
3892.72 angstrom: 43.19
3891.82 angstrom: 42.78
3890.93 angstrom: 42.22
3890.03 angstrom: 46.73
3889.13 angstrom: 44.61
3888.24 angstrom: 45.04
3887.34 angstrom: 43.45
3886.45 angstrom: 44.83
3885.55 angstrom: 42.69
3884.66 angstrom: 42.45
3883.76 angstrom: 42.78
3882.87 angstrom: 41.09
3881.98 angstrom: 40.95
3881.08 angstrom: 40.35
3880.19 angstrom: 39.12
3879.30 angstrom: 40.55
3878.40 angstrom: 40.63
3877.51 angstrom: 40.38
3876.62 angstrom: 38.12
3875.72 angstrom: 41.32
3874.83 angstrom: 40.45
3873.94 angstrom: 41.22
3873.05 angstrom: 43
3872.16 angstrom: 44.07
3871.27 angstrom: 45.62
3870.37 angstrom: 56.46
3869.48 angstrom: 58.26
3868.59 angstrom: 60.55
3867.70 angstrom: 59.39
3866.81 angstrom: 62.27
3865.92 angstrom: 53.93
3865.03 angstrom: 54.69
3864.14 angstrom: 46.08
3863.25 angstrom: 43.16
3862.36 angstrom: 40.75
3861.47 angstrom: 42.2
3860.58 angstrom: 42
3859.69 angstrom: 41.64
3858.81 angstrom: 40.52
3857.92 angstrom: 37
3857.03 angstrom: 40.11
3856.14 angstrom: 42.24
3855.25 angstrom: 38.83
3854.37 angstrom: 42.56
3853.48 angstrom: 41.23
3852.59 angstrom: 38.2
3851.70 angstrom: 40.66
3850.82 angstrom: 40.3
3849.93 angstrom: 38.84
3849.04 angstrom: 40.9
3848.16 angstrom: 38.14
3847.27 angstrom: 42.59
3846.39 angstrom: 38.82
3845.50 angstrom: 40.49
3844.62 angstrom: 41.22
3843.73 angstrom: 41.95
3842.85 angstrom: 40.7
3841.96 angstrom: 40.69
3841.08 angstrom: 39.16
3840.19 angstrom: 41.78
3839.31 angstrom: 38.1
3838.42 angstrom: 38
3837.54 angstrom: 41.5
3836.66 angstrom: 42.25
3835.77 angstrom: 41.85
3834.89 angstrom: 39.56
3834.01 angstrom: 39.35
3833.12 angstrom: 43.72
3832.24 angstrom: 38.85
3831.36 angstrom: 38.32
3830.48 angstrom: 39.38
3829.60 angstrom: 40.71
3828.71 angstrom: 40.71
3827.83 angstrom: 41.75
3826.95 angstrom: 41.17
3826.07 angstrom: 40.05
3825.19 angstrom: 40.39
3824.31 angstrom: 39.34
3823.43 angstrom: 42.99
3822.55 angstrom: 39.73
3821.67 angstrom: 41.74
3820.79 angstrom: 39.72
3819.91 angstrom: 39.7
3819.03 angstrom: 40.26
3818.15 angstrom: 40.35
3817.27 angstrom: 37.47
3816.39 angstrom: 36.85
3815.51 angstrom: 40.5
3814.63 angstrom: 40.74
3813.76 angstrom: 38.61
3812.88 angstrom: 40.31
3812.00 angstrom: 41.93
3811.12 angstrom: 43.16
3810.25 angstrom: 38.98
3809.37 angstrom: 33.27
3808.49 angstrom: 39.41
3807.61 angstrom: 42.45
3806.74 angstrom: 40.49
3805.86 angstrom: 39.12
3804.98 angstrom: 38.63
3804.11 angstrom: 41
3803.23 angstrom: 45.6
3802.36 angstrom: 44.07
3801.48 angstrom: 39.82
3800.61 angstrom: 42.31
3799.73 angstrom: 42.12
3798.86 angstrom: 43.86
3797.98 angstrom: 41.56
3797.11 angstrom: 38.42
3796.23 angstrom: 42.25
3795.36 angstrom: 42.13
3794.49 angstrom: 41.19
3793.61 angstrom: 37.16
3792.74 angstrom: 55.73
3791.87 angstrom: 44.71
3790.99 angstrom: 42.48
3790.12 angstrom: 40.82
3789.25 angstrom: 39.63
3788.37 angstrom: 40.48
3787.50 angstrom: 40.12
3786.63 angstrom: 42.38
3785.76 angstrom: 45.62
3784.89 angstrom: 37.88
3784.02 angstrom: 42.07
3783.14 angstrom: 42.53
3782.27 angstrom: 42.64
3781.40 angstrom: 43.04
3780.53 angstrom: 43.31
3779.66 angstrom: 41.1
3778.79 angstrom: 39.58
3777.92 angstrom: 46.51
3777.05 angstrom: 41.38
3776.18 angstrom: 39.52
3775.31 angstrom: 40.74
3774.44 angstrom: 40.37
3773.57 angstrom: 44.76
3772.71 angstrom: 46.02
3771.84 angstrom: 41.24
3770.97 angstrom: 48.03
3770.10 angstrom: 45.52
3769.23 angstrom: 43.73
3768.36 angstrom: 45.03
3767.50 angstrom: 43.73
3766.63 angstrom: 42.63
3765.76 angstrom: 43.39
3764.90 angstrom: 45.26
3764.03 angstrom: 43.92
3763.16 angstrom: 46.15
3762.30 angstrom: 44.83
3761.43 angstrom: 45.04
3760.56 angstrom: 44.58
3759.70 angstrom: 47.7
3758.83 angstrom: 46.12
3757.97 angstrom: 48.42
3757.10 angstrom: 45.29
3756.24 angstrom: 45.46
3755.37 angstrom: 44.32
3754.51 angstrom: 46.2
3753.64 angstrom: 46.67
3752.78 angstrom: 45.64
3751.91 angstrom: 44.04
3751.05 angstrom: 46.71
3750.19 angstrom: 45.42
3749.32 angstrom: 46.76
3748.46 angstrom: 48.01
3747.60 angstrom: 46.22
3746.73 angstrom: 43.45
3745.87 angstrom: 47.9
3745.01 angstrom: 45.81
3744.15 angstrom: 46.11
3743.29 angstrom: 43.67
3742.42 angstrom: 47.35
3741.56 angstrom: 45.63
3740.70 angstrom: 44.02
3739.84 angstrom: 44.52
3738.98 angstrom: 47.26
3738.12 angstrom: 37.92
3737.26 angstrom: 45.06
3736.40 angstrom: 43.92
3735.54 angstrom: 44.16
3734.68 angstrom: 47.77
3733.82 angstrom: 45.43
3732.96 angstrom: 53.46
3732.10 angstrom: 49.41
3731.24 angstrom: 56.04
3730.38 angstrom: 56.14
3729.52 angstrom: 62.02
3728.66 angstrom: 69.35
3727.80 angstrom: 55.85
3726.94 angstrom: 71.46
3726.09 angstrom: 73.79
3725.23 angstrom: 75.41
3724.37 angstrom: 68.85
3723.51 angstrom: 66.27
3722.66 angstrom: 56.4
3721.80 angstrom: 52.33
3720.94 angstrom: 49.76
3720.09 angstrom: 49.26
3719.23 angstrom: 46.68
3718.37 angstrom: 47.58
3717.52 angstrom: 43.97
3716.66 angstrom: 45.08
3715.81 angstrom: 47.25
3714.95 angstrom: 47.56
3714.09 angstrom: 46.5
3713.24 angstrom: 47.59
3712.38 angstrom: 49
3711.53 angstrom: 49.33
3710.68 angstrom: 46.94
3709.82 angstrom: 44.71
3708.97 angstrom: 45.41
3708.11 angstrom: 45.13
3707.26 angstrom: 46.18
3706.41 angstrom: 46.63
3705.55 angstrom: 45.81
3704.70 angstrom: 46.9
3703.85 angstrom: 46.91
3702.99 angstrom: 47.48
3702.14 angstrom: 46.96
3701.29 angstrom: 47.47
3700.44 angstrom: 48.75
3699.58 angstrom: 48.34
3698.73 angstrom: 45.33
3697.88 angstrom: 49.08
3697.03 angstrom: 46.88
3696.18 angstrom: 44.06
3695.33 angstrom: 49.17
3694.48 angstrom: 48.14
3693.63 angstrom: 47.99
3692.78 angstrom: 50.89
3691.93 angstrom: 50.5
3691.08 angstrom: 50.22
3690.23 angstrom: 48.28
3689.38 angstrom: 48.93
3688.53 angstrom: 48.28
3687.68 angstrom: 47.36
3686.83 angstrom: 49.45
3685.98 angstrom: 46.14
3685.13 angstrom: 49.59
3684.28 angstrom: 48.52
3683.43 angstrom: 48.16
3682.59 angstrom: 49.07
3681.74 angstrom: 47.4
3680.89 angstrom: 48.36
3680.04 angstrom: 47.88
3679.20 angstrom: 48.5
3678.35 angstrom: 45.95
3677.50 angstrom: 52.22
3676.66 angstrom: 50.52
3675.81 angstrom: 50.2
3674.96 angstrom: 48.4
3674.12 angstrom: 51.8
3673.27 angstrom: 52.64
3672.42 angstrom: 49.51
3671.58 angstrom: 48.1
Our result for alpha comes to 0.08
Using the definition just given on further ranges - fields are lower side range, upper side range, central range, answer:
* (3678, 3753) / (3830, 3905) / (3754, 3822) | 0.090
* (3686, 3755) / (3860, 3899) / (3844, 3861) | 0.128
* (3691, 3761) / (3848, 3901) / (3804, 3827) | 0.146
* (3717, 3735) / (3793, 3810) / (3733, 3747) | 0.191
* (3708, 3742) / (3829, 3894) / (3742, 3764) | 0.091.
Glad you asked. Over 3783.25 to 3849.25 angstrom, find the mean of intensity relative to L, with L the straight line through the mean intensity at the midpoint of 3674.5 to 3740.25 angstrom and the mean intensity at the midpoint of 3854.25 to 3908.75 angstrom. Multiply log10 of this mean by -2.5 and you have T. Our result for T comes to 0.12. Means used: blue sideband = 50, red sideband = 43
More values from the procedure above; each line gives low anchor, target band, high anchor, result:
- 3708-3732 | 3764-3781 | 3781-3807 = 0.055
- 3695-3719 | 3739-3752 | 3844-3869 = 0.006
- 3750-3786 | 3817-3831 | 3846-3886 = 0.091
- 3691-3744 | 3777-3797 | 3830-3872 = 0.104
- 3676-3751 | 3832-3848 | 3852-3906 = 0.104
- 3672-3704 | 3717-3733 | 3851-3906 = -0.219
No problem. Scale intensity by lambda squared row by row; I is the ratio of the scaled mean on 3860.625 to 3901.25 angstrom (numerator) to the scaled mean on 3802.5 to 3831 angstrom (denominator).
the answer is 1.14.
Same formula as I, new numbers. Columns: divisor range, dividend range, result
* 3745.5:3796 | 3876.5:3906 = 0.99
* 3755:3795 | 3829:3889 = 1.03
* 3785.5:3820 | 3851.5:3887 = 1.12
